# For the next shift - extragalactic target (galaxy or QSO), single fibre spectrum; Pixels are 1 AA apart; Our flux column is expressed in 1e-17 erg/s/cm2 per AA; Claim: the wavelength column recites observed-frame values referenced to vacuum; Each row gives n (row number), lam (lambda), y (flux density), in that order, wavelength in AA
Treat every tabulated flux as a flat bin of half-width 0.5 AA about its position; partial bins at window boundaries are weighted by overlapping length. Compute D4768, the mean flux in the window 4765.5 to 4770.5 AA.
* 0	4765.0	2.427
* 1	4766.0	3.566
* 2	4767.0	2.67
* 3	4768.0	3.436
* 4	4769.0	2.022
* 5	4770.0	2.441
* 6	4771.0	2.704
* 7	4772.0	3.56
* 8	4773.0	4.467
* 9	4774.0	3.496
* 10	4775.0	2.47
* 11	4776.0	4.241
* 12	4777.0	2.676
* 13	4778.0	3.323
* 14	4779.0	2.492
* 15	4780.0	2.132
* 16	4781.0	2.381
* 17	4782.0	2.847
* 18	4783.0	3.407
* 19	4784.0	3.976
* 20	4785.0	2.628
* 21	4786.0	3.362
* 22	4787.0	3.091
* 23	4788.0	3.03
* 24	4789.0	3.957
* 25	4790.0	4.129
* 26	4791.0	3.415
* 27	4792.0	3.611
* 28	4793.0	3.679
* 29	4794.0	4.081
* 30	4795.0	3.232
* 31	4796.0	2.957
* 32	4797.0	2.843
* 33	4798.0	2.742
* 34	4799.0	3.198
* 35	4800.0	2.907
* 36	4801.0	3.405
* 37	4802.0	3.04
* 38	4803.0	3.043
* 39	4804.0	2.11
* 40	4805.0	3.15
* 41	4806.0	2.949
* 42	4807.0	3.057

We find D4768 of 2.83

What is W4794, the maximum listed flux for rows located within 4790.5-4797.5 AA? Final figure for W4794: 4.081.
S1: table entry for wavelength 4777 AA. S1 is 2.676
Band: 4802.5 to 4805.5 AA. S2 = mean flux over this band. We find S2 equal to 2.77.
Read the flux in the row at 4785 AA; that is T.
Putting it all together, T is 2.628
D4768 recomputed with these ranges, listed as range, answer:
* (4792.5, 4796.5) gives 3.49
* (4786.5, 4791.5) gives 3.52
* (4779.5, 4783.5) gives 2.69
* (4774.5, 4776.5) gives 3.36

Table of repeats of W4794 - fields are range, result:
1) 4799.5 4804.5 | 3.405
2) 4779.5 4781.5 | 2.381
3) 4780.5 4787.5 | 3.976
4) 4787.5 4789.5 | 3.957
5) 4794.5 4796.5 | 3.232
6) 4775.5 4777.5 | 4.241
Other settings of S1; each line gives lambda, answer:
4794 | 4.081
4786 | 3.362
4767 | 2.67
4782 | 2.847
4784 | 3.976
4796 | 2.957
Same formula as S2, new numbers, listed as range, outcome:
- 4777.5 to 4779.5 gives 2.91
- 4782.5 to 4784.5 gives 3.69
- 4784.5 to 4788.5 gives 3.03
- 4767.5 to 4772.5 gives 2.83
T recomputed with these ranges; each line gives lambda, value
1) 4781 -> 2.381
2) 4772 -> 3.56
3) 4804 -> 2.11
